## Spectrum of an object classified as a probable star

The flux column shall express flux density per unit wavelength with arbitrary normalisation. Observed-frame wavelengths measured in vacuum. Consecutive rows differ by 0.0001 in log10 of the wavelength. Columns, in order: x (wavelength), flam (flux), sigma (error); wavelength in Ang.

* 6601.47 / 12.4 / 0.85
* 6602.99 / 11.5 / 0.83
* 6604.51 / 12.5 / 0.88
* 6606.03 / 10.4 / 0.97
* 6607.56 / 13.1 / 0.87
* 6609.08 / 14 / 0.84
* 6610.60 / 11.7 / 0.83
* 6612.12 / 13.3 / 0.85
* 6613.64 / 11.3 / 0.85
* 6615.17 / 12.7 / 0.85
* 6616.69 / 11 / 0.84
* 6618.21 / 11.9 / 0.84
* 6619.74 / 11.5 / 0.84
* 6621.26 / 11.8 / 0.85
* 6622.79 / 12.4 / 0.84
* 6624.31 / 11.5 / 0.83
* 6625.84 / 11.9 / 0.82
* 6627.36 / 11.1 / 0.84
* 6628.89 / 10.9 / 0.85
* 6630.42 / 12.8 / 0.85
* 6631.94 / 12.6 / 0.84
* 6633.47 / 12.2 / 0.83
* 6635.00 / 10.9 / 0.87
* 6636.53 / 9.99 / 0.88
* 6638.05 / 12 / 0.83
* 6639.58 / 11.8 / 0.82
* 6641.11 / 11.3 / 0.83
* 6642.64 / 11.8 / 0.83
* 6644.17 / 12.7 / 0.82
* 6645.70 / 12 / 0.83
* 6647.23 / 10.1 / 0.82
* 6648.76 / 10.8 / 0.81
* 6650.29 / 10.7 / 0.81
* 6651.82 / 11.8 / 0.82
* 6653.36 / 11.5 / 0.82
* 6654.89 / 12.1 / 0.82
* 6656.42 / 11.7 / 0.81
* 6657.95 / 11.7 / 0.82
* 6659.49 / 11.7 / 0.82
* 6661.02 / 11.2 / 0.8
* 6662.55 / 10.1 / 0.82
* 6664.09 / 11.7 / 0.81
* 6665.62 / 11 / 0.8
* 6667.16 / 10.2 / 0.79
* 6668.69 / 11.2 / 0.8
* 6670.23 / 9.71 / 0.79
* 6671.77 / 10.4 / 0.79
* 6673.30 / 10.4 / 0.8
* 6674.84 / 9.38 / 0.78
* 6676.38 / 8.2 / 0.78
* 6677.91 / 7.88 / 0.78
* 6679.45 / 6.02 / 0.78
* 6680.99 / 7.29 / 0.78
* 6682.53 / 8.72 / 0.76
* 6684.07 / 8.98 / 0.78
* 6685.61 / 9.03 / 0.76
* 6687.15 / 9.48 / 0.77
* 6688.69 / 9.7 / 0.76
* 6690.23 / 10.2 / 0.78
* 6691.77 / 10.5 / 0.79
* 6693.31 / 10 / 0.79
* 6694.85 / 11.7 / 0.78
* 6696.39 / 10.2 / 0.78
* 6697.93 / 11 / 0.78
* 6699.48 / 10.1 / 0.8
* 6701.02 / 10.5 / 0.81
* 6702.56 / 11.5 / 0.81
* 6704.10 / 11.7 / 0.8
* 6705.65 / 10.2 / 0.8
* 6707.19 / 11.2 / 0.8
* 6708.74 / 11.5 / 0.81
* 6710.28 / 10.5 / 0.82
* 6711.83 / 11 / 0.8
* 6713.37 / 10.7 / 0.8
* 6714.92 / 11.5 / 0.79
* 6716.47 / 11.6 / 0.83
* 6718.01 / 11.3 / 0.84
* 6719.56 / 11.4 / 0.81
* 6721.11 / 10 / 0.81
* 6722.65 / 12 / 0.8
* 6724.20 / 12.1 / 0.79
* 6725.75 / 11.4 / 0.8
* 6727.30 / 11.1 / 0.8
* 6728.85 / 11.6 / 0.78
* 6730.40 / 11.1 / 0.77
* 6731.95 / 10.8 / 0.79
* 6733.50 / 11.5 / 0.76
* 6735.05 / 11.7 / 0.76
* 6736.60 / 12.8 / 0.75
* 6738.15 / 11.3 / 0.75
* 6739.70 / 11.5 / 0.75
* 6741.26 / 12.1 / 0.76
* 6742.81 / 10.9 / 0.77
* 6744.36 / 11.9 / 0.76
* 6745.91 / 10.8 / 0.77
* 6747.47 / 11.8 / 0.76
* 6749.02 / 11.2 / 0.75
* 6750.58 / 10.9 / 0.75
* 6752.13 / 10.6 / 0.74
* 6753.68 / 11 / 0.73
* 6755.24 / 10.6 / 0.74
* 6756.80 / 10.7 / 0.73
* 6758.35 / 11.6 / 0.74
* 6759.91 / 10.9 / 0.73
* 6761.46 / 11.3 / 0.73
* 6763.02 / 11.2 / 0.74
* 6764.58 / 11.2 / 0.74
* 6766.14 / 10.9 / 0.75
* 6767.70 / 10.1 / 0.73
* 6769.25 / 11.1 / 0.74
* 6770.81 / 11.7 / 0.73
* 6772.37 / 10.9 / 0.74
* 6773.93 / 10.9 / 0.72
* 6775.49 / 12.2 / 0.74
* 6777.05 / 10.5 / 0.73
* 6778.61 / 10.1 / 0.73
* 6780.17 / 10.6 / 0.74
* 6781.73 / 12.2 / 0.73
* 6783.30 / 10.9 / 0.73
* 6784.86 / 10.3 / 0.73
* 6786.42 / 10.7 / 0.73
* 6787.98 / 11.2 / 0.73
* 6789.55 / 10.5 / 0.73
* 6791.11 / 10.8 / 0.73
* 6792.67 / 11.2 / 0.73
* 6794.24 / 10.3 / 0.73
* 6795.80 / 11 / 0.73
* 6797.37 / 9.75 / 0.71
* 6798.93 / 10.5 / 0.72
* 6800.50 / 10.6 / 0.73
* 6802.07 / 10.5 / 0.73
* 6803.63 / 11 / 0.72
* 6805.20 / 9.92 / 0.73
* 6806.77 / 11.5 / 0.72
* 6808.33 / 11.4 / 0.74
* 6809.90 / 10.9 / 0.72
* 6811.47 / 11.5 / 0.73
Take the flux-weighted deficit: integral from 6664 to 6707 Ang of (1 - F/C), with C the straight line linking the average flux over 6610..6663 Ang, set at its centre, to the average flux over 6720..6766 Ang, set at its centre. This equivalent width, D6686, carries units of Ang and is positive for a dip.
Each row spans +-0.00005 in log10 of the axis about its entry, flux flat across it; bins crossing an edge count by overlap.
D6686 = 6.0 Ang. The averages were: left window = 11.6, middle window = 9.88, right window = 11.3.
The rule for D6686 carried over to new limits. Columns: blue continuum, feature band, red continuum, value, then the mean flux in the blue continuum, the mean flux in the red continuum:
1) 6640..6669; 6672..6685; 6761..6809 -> 3.2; 11.3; 10.9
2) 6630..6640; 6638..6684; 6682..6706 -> 2.4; 11.7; 10.2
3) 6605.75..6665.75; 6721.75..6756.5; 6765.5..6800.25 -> -0.9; 11.7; 10.8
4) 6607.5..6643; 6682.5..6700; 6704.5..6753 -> 2.3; 11.9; 11.3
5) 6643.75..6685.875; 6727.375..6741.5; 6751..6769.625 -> -1.0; 10.3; 10.9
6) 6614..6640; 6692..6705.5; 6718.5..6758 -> 0.8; 11.7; 11.3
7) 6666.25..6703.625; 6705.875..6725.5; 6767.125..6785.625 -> -2.1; 9.7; 11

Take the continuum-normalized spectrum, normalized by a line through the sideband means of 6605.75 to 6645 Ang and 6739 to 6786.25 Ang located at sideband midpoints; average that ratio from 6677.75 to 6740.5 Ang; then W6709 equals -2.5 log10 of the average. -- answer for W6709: 0.08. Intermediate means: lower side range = 11.9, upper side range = 11.1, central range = 10.6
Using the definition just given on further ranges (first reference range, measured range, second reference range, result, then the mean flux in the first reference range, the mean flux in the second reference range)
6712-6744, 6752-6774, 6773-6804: 0.01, 11.4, 10.8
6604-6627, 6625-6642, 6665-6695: -0.03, 12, 9.45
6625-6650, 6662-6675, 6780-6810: 0.09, 11.5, 10.8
